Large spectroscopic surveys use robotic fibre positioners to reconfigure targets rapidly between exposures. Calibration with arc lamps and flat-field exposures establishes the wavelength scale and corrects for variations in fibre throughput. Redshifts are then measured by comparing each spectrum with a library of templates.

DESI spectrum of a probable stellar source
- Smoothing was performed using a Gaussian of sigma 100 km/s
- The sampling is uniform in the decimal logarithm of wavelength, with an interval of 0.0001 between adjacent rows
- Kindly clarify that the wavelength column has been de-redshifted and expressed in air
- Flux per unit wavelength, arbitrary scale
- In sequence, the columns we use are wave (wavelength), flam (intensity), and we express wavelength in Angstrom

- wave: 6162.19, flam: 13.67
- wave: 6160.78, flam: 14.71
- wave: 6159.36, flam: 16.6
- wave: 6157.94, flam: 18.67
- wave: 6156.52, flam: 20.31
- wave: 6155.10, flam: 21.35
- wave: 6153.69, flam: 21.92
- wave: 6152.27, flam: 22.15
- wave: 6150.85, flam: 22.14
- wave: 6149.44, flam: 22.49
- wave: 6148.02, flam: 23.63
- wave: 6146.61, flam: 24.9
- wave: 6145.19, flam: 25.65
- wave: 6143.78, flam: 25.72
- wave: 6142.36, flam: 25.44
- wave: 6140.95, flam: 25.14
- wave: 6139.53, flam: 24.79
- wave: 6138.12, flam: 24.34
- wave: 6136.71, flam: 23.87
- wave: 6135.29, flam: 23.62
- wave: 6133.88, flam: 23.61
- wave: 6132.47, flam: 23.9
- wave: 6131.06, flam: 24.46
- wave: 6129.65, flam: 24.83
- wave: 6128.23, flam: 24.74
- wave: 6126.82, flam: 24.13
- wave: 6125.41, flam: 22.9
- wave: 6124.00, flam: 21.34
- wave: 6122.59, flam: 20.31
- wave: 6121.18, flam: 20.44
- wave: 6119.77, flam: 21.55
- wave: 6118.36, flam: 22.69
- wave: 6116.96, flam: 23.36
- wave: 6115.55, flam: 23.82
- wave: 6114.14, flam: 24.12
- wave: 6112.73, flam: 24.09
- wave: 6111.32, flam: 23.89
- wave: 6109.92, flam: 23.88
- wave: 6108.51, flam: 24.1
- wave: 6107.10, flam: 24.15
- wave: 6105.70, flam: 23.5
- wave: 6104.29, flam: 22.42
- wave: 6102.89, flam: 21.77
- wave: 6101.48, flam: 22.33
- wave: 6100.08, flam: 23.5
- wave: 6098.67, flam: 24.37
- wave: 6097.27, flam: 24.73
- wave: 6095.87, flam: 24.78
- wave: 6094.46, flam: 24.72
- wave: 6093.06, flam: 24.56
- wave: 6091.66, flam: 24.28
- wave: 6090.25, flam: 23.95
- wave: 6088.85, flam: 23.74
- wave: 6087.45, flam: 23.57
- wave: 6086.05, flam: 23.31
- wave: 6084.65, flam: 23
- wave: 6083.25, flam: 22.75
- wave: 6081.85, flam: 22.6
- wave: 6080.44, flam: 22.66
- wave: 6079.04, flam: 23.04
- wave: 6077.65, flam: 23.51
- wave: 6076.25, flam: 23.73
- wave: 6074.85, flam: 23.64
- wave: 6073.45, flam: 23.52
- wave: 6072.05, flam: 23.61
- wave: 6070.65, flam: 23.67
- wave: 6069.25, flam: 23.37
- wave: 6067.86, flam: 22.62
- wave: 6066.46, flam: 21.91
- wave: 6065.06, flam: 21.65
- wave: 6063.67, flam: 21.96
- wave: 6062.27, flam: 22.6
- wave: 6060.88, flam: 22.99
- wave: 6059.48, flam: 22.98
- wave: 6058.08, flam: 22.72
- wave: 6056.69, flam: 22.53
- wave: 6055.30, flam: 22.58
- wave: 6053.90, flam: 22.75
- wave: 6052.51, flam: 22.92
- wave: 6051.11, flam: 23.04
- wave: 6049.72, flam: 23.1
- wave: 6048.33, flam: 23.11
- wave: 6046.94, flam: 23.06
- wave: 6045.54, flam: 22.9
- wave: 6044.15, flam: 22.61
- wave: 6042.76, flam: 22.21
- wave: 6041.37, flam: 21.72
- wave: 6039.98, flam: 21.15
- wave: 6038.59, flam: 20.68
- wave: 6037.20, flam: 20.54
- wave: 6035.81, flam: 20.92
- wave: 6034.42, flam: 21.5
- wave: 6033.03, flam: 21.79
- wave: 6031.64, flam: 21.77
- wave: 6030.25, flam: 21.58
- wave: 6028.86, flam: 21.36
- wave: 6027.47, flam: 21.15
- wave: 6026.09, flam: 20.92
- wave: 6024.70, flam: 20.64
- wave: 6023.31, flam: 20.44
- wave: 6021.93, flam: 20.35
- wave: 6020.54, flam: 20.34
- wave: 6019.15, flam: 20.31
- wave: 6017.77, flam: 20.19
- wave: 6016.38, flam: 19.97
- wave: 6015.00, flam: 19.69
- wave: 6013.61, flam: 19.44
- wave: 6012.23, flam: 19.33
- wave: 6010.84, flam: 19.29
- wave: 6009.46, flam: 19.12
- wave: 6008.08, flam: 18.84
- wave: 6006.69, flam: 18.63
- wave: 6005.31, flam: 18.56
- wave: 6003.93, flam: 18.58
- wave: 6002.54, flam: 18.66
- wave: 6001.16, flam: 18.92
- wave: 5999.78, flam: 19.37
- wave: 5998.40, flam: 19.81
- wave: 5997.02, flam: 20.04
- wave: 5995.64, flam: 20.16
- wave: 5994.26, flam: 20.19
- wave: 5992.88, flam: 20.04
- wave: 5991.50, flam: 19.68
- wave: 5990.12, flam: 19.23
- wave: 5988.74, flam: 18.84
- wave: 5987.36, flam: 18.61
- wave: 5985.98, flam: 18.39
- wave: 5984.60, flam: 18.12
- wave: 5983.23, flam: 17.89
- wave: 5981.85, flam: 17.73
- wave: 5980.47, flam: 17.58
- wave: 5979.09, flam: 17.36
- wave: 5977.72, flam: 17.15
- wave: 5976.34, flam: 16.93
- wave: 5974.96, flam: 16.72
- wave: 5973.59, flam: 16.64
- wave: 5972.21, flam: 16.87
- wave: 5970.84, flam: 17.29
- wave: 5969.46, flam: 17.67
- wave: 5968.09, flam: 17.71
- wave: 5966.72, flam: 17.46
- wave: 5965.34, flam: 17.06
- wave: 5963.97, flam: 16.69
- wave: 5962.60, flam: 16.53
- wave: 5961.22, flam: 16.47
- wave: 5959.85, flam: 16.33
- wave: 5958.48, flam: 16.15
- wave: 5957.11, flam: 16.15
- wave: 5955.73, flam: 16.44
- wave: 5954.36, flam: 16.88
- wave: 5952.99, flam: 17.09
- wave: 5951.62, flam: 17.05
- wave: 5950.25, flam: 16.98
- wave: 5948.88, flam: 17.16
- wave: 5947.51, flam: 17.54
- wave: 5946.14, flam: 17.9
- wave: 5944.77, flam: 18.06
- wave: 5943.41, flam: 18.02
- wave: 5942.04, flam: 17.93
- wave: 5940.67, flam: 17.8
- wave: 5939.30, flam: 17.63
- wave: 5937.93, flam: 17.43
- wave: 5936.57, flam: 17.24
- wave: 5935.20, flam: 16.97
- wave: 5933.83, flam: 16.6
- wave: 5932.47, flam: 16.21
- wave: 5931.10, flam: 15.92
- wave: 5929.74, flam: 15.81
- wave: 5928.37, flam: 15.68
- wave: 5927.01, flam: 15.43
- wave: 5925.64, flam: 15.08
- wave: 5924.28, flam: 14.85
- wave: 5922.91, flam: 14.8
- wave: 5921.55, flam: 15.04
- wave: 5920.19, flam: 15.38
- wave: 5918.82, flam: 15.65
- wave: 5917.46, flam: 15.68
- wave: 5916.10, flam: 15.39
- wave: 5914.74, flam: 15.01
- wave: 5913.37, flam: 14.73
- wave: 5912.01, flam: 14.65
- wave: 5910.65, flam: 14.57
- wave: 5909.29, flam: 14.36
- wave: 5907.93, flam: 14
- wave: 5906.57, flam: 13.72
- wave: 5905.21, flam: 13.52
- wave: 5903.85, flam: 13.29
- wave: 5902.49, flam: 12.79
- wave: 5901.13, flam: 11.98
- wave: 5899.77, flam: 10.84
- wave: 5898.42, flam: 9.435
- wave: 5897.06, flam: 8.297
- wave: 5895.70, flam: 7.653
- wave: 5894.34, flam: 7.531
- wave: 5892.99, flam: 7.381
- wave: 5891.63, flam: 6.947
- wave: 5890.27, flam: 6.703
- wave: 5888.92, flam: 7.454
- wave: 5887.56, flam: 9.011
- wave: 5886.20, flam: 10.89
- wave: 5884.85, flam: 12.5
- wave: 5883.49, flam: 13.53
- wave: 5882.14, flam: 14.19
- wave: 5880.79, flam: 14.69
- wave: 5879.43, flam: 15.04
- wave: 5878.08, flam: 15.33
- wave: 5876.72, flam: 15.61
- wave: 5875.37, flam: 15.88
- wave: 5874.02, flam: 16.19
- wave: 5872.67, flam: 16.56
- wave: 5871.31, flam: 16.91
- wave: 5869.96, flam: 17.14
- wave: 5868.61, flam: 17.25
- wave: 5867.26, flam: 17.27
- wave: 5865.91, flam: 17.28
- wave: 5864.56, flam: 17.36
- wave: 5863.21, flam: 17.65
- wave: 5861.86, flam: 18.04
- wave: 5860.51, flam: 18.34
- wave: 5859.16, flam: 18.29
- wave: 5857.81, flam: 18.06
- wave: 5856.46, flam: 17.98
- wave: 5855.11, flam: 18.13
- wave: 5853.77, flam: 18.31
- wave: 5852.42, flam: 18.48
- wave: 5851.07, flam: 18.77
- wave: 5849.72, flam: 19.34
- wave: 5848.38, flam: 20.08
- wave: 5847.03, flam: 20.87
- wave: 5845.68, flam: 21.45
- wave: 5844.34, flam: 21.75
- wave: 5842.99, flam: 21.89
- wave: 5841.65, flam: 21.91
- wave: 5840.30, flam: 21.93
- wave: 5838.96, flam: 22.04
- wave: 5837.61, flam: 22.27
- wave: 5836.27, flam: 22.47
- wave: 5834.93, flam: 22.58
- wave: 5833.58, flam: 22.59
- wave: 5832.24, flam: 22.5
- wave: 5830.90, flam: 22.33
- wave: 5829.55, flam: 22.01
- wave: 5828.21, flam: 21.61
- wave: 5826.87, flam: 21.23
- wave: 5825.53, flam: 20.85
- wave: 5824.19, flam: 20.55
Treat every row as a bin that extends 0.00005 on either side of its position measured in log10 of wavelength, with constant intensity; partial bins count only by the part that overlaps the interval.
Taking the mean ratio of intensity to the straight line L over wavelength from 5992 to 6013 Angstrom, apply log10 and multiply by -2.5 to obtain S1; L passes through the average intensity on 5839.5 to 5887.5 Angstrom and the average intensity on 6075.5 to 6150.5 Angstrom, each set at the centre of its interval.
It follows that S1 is 0.09 mag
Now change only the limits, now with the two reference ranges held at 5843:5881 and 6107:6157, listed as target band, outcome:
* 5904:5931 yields 0.27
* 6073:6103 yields -0.05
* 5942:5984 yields 0.17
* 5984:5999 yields 0.06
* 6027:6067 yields -0.02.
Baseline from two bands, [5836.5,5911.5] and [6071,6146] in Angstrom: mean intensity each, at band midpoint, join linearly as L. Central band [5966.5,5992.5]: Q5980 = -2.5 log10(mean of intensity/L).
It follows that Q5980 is 0.08 mag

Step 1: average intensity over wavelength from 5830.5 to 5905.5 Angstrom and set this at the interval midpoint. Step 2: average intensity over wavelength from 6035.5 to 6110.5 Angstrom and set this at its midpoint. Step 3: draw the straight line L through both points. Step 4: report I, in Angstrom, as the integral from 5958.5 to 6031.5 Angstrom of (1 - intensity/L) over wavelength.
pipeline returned 5.83 Angstrom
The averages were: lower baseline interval 16.1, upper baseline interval 23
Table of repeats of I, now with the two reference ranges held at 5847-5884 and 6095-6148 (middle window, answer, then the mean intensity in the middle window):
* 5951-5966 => 2.3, 16.6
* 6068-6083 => -0.5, 23.3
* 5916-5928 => 2.2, 15.3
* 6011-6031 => 0.7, 20.4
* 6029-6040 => 0.1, 21.2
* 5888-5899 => 6.3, 7.69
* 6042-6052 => -0.5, 22.9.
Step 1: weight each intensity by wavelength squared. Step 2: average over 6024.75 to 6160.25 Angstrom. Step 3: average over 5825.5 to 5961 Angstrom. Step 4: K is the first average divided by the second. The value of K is 1.5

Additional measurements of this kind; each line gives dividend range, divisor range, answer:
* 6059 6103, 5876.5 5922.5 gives 1.99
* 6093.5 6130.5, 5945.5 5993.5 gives 1.40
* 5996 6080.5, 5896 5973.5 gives 1.41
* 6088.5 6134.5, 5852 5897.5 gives 1.77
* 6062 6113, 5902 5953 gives 1.55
